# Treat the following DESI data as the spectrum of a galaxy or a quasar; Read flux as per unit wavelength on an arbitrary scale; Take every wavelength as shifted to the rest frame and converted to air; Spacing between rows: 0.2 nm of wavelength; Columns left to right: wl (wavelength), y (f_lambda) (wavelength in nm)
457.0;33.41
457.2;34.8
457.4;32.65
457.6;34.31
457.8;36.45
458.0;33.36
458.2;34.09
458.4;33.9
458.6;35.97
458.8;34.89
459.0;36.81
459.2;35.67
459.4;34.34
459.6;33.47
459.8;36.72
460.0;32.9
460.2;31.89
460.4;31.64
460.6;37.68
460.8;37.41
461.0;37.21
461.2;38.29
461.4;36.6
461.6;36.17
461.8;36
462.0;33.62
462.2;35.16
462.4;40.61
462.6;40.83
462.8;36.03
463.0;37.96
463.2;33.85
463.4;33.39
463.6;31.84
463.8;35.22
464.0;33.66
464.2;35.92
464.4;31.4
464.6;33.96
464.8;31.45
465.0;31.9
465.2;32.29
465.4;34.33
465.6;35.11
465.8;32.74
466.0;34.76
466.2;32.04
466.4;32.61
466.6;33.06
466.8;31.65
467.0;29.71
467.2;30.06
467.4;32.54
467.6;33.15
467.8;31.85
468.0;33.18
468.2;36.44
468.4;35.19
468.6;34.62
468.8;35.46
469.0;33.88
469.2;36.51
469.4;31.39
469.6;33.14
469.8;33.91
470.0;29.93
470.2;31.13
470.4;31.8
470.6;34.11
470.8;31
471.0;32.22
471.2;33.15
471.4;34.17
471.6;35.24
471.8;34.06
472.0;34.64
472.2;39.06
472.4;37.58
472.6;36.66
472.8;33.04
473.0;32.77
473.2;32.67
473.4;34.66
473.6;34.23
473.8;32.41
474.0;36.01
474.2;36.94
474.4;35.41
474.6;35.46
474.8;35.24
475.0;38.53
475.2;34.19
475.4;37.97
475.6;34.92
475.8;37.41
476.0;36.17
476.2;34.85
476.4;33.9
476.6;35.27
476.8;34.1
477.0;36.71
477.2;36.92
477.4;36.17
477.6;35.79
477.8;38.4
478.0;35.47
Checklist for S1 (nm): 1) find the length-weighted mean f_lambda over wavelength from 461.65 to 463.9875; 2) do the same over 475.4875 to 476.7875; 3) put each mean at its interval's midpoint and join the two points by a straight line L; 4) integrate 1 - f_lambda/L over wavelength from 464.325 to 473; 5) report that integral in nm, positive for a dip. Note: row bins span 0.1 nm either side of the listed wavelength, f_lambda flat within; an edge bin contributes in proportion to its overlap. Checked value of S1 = 0.54 nm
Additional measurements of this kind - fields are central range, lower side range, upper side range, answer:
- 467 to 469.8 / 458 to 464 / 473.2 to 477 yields 0.15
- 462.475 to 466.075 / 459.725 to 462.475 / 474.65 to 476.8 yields 0.15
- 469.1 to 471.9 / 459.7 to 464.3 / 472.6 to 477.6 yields 0.19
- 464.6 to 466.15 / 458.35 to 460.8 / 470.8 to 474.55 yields 0.07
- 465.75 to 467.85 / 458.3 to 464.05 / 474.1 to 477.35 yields 0.20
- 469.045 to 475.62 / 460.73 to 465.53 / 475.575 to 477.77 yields 0.23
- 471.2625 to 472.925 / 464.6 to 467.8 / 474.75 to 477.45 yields -0.04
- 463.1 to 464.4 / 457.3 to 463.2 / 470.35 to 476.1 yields 0.06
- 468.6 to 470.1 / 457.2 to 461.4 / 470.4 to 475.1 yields 0.05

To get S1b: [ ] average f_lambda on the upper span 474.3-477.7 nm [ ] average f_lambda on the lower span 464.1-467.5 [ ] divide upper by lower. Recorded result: 1.1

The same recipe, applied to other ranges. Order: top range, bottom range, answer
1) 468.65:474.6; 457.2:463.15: 0.96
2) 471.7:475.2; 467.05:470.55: 1.06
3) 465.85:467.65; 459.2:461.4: 0.91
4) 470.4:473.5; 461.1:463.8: 0.95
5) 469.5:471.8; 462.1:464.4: 0.92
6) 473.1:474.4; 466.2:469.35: 1.04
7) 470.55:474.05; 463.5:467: 1.04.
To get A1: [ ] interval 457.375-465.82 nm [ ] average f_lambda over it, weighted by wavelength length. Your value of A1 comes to 34.9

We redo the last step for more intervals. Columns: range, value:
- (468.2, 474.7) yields 34.2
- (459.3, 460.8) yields 34.3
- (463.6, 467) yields 33.1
